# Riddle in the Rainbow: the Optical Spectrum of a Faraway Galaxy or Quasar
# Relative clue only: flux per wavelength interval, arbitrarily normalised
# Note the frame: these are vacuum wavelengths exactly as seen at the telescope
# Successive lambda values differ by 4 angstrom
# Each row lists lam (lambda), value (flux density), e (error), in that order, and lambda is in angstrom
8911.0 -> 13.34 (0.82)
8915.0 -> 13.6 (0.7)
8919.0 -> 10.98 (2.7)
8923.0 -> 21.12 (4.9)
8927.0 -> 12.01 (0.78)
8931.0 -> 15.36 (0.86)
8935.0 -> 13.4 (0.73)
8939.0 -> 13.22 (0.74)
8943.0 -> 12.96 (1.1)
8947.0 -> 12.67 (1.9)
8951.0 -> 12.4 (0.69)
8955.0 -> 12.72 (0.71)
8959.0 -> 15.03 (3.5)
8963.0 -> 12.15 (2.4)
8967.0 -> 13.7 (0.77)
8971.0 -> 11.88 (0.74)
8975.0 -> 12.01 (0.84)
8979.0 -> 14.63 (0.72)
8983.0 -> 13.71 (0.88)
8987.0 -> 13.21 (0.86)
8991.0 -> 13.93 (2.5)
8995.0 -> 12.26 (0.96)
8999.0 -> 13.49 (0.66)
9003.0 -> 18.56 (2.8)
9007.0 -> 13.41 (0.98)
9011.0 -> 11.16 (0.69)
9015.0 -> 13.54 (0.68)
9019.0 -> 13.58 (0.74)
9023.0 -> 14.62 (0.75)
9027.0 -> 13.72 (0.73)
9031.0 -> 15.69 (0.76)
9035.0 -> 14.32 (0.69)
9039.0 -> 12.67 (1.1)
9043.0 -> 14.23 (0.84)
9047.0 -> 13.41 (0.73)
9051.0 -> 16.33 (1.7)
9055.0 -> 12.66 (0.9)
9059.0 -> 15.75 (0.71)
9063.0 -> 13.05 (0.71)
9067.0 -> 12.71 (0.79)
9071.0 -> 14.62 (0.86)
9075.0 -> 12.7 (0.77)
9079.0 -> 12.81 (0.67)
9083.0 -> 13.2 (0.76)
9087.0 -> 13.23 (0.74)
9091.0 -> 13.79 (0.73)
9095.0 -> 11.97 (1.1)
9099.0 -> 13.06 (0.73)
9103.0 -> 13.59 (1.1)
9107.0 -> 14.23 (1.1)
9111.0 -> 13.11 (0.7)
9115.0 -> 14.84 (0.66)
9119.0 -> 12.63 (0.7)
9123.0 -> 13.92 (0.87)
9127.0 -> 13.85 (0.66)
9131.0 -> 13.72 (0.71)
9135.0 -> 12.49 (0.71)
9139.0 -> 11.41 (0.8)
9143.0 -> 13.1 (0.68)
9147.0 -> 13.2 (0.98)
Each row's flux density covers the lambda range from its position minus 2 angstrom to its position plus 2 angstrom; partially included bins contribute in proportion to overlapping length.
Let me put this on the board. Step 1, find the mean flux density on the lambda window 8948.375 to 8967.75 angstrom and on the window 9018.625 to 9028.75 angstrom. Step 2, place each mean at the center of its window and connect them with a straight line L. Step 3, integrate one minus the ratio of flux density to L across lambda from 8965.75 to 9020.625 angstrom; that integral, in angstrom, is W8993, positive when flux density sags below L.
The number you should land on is 0.51 angstrom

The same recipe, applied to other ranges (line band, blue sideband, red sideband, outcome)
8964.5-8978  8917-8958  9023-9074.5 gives 1.13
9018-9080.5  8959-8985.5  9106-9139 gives -2.97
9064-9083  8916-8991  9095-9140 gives 0.26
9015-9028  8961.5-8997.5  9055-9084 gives -0.64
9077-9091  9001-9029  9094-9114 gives 0.33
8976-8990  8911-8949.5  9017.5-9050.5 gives 0.29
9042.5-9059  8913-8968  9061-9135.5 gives -1.09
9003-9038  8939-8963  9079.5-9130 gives -2.00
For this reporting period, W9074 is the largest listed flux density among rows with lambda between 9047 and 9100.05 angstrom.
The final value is 16.33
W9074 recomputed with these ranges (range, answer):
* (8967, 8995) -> 14.63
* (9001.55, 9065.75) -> 18.56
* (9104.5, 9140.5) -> 14.84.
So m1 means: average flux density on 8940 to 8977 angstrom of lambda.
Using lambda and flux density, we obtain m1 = 12.8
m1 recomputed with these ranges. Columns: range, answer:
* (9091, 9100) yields 12.7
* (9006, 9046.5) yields 13.7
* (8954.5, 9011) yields 13.6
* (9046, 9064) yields 14.4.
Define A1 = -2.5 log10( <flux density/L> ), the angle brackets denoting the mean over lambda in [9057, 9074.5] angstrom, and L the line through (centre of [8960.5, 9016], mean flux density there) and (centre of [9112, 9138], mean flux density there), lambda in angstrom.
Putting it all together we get -0.04 mag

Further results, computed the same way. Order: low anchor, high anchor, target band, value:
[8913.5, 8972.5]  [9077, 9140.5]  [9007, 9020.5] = 0.050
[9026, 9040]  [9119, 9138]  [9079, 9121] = 0.019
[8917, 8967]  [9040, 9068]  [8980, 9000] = 0.035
